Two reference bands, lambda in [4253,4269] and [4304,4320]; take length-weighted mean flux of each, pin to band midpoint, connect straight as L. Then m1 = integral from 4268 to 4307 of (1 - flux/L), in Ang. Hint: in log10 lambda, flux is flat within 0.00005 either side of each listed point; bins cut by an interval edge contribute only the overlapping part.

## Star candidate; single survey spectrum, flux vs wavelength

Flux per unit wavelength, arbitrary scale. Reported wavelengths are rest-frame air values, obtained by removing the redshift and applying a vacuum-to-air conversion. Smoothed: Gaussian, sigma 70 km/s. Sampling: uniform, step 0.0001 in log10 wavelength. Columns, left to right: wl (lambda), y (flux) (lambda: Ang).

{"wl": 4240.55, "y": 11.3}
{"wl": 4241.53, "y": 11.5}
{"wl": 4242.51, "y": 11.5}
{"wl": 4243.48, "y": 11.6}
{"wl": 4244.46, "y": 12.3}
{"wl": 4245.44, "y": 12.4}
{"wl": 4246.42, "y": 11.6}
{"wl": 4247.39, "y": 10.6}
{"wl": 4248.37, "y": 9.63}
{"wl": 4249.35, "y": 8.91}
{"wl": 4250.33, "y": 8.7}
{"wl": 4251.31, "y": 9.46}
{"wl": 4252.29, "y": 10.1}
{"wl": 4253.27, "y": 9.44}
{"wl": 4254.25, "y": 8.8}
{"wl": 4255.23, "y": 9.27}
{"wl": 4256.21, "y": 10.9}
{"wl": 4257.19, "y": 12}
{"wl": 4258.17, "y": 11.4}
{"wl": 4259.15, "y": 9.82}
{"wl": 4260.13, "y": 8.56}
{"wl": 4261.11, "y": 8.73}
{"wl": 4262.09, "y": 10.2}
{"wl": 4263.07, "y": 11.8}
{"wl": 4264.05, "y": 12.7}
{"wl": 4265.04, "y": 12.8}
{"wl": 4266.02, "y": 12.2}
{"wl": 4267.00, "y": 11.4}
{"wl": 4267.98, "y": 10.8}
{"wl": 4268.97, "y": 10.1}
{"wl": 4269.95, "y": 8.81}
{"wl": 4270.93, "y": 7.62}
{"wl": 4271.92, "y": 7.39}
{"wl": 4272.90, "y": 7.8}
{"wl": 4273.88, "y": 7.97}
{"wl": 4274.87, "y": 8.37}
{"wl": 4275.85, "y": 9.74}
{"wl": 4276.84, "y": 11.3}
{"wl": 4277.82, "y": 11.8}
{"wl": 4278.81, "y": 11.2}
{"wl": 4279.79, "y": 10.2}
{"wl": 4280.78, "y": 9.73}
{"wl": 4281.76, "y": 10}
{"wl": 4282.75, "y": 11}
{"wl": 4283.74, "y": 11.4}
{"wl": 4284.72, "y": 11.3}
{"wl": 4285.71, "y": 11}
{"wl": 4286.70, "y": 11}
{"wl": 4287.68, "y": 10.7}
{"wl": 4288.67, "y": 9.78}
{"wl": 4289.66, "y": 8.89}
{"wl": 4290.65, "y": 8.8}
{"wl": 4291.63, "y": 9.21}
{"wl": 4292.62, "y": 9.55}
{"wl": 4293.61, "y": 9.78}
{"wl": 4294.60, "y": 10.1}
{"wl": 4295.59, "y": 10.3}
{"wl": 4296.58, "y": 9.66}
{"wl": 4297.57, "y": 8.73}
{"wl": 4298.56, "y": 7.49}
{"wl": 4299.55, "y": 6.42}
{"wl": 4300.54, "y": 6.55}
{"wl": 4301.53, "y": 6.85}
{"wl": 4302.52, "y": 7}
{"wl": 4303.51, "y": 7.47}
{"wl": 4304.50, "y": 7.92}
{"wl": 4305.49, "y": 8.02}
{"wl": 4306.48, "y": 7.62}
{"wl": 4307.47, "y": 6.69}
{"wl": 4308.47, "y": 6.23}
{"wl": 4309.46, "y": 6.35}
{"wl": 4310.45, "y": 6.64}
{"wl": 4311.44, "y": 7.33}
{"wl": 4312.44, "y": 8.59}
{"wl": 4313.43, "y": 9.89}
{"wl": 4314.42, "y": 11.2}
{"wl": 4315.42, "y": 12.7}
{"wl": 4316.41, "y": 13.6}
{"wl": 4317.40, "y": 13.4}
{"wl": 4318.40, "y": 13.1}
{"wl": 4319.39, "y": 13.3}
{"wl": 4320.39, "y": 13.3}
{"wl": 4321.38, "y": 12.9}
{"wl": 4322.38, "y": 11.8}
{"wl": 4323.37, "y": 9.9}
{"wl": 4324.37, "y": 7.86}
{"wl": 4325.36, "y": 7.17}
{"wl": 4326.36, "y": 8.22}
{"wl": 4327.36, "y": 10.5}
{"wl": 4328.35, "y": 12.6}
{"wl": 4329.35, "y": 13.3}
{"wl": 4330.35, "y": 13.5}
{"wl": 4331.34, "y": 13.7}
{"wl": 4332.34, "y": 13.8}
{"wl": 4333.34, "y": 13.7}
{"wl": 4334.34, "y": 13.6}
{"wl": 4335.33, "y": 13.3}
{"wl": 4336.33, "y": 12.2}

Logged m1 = 3.5 Ang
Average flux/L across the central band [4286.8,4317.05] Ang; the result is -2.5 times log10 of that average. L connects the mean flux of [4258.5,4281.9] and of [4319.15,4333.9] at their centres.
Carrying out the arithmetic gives 0.25 mag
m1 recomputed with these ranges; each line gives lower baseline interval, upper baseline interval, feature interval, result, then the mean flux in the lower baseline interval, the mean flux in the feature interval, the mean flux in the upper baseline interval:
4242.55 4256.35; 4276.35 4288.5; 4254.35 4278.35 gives 1.02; 10.3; 10.1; 10.9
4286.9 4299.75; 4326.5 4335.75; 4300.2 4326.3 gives 4.45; 9.29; 9.36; 12.9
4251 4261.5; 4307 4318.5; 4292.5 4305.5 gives 1.85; 9.88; 8.25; 9.53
